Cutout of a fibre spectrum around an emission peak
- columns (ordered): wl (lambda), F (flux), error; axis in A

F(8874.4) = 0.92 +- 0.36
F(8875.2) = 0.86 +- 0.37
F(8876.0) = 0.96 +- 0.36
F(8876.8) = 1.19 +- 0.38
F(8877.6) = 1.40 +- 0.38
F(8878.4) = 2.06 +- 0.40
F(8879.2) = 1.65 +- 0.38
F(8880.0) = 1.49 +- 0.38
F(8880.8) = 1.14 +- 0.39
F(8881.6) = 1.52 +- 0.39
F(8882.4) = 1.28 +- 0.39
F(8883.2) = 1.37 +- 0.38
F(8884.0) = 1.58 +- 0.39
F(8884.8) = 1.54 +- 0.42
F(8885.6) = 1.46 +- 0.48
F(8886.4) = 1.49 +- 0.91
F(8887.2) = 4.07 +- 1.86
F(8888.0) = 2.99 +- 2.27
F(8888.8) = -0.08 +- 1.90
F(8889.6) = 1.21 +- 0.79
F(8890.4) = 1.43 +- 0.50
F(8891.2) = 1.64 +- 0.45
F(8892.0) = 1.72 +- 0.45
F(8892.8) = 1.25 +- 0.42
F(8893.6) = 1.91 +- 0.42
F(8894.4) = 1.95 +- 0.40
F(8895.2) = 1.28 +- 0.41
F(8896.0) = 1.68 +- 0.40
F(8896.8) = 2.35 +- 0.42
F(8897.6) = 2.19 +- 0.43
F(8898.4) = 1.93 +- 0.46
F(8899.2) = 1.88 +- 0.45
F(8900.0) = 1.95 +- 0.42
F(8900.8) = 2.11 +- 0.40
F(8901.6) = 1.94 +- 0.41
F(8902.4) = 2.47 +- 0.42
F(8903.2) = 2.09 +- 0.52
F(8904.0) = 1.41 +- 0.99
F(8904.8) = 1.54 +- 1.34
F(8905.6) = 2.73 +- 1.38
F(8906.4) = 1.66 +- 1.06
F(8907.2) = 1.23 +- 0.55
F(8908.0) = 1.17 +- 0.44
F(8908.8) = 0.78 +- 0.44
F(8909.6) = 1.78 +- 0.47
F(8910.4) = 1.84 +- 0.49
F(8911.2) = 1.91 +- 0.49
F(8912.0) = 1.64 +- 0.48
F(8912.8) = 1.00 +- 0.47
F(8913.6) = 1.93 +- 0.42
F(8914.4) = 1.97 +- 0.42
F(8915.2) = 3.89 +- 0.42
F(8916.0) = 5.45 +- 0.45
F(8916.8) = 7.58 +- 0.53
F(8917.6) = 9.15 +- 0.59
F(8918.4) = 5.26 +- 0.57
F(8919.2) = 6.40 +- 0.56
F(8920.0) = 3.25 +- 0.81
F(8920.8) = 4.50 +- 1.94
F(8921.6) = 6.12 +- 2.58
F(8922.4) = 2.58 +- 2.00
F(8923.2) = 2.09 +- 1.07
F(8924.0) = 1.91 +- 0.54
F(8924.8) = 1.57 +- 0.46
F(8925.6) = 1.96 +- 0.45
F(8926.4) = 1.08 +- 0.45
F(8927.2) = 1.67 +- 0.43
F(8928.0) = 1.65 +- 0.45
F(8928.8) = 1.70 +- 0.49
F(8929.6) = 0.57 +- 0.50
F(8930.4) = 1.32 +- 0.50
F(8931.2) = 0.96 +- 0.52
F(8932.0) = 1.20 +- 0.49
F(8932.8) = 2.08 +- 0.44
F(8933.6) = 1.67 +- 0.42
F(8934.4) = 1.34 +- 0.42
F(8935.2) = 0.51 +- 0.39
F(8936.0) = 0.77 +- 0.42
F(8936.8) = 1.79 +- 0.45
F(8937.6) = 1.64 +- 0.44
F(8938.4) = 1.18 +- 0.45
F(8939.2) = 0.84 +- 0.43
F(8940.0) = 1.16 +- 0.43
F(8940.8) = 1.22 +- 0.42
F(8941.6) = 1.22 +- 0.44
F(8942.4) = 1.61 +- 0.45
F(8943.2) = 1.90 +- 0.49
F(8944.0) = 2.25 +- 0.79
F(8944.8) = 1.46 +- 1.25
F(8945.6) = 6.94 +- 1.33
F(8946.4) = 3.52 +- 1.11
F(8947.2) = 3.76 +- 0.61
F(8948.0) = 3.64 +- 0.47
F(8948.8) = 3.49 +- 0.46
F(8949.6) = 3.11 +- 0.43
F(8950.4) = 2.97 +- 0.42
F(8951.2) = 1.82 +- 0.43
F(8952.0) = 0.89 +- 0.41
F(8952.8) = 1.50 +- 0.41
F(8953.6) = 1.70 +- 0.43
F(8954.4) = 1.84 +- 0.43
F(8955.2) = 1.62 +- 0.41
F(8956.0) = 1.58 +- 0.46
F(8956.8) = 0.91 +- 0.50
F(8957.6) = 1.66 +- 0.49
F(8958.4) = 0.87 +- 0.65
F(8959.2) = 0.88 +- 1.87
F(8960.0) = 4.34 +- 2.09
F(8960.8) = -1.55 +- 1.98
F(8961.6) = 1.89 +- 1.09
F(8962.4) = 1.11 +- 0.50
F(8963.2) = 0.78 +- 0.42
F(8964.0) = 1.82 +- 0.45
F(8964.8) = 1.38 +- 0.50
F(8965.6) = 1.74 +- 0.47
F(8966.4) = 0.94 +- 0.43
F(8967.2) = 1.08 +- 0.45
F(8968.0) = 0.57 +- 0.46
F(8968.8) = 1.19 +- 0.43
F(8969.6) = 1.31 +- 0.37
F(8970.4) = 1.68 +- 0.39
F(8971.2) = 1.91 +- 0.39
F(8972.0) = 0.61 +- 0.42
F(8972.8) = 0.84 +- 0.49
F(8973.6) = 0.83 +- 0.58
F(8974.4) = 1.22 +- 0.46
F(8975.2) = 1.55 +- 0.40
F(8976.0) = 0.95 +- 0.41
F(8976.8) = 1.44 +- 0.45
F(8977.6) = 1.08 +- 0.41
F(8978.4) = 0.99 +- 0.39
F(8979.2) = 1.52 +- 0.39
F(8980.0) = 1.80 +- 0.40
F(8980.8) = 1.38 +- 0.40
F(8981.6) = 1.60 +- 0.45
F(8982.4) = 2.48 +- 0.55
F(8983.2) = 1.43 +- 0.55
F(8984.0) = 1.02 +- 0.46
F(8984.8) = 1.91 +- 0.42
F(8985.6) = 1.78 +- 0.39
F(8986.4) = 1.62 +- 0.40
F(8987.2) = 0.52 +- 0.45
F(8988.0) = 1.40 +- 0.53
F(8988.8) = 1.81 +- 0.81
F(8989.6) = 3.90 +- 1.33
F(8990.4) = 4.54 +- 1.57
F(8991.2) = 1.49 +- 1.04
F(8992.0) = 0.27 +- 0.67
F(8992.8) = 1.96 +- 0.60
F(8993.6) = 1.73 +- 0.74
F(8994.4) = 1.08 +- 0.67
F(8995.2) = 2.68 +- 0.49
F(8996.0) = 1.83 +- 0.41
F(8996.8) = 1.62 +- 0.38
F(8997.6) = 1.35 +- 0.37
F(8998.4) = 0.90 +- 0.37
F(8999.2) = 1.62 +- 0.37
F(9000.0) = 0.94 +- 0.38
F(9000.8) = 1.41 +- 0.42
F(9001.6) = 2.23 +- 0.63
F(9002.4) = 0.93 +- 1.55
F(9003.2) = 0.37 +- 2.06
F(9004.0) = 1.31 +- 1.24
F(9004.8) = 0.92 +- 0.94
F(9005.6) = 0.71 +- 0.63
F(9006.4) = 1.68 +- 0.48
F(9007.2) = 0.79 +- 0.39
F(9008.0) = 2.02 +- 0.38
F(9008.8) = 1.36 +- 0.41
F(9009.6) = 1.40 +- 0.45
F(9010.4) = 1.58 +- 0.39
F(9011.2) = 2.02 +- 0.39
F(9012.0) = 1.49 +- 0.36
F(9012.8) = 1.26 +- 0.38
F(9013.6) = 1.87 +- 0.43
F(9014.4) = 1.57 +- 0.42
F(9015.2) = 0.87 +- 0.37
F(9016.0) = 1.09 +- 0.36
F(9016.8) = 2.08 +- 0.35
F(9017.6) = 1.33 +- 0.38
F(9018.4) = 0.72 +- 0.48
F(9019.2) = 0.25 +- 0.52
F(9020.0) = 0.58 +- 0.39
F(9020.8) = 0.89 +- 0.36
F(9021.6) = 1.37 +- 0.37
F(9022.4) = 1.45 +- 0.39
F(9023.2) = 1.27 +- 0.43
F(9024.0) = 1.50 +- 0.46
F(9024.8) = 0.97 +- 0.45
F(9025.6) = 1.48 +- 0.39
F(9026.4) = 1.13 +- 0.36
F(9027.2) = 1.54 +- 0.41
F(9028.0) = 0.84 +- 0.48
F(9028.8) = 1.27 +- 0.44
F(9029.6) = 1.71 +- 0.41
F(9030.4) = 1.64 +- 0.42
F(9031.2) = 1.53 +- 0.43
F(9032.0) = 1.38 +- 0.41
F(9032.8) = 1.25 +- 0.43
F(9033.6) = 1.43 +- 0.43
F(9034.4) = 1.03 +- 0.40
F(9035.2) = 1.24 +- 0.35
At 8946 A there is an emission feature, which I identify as [N II] 6583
